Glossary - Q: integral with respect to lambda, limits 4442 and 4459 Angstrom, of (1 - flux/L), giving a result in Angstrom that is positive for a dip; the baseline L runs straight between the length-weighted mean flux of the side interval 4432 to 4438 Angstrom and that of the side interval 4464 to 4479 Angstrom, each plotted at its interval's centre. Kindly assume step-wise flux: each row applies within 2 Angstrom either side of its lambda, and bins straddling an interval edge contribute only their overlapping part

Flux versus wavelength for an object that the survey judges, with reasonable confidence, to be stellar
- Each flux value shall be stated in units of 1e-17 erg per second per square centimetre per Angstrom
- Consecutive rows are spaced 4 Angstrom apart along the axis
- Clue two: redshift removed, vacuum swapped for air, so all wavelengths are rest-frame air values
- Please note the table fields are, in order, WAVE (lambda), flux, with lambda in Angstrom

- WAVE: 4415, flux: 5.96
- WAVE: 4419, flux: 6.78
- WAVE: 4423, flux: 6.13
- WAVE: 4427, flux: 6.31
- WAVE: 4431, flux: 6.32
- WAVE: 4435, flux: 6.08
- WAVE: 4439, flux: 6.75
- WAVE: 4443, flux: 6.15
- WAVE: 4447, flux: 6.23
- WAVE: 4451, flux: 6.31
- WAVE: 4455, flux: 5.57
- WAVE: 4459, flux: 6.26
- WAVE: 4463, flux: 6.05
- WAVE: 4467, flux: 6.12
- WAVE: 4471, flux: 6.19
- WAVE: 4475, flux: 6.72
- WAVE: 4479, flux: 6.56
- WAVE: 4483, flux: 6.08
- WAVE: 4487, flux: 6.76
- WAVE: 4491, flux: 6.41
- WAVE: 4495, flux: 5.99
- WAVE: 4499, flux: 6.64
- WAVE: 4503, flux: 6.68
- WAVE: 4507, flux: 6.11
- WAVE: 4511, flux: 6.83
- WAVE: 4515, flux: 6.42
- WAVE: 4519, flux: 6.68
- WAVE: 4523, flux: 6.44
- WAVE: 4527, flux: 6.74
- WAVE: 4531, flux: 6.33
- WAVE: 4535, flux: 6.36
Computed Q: 0.5 Angstrom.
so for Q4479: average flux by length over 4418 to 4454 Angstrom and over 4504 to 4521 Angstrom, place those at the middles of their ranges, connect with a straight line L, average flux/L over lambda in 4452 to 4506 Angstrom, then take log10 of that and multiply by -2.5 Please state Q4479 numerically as 0.02 mag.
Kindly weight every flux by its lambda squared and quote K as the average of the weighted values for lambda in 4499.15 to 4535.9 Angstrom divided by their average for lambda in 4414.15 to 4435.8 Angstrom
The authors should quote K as 1.08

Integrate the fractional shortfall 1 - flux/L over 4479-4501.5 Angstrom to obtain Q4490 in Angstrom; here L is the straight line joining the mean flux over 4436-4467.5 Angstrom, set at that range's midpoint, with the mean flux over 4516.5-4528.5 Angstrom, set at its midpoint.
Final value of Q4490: 0.0 Angstrom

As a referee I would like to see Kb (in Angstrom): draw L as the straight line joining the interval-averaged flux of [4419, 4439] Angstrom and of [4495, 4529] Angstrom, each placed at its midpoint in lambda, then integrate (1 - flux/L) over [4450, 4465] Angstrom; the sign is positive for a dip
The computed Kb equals 0.9 Angstrom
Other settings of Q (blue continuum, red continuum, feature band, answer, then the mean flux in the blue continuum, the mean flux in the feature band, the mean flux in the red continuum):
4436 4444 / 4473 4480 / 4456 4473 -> 1.19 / 6.44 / 6.12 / 6.65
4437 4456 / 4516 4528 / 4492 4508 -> 0.28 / 6.24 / 6.37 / 6.59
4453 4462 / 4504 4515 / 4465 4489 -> -1.05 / 5.93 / 6.41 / 6.48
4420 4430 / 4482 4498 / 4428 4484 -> 0.60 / 6.29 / 6.25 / 6.35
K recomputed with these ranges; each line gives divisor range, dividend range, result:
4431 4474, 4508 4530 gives 1.10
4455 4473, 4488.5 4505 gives 1.07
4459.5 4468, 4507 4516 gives 1.09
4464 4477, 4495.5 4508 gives 1.03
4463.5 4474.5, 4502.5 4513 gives 1.07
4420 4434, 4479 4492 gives 1.05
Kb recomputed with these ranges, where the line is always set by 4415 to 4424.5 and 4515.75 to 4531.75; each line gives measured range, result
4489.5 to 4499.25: 0.3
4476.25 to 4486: 0.1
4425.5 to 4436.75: 0.3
